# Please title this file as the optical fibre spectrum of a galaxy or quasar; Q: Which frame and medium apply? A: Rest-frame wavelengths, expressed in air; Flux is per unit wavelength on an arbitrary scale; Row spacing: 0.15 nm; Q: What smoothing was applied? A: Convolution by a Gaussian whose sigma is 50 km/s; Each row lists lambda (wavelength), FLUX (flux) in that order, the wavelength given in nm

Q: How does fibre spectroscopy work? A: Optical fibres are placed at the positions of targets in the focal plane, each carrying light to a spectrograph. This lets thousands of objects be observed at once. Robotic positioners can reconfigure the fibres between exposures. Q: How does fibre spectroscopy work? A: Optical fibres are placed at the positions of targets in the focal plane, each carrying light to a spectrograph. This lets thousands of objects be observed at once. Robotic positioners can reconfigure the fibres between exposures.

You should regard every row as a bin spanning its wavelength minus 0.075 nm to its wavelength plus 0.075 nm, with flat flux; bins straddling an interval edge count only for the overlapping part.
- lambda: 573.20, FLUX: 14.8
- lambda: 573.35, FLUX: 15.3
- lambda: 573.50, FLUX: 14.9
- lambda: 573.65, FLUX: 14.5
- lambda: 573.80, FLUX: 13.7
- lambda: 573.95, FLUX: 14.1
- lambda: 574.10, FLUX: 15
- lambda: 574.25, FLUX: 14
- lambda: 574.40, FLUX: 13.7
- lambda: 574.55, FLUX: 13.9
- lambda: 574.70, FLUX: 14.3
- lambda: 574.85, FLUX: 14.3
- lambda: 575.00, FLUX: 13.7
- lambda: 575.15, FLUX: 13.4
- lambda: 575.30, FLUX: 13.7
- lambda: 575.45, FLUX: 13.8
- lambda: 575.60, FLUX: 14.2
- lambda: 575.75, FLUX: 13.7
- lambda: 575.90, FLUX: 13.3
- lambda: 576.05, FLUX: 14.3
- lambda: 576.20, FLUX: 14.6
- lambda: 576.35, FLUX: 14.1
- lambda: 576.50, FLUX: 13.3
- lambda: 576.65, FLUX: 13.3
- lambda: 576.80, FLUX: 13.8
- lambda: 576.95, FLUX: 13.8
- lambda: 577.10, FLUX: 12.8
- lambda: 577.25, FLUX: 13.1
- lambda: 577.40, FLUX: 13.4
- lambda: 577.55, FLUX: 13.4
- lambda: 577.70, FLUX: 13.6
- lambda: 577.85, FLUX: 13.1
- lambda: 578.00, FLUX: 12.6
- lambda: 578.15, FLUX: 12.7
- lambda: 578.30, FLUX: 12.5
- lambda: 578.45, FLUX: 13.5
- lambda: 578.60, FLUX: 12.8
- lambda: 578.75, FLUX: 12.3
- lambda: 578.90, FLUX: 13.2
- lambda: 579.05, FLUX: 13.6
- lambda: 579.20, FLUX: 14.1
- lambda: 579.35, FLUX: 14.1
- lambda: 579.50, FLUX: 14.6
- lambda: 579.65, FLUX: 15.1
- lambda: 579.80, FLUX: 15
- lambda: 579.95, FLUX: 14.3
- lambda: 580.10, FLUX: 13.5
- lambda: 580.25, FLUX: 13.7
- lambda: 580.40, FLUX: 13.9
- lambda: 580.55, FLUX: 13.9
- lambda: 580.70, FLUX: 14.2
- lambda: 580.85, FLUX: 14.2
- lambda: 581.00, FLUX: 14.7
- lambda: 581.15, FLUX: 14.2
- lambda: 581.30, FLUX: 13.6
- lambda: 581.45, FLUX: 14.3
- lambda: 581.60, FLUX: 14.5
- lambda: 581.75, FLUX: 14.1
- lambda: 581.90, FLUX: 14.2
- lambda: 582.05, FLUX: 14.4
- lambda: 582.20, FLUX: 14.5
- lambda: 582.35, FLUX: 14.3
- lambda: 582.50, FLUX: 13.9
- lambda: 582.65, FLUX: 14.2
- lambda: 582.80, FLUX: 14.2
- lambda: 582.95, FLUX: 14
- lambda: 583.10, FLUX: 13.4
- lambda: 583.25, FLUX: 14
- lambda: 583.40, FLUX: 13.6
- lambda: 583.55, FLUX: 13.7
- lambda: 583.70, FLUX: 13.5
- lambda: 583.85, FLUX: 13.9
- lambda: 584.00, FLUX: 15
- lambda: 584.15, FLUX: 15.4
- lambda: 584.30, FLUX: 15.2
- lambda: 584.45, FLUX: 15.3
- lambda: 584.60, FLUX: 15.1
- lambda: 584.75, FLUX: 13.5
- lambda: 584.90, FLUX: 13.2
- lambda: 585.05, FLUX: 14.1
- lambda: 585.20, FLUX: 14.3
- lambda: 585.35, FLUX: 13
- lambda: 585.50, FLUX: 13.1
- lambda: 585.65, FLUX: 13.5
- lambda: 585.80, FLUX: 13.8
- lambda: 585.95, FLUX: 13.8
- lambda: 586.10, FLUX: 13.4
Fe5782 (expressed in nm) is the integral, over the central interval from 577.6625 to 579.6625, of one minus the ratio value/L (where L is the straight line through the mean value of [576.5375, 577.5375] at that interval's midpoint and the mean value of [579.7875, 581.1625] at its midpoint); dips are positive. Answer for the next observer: 0.05 nm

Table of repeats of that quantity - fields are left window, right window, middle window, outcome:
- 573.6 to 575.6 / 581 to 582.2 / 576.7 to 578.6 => 0.125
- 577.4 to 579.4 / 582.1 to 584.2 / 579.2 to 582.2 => -0.135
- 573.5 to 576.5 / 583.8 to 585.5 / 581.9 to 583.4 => 0.018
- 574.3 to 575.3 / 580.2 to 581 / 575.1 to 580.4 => 0.134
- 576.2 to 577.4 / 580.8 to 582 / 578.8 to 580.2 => -0.019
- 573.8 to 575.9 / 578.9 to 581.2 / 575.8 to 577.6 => 0.055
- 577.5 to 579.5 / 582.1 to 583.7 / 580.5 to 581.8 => -0.049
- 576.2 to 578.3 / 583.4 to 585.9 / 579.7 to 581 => -0.048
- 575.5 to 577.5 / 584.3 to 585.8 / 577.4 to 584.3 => -0.045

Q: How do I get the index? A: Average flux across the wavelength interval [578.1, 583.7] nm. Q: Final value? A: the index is 13.9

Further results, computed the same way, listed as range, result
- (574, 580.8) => 13.7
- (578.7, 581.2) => 14.1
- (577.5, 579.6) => 13.3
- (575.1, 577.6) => 13.7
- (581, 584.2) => 14.1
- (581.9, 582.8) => 14.2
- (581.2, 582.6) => 14.2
